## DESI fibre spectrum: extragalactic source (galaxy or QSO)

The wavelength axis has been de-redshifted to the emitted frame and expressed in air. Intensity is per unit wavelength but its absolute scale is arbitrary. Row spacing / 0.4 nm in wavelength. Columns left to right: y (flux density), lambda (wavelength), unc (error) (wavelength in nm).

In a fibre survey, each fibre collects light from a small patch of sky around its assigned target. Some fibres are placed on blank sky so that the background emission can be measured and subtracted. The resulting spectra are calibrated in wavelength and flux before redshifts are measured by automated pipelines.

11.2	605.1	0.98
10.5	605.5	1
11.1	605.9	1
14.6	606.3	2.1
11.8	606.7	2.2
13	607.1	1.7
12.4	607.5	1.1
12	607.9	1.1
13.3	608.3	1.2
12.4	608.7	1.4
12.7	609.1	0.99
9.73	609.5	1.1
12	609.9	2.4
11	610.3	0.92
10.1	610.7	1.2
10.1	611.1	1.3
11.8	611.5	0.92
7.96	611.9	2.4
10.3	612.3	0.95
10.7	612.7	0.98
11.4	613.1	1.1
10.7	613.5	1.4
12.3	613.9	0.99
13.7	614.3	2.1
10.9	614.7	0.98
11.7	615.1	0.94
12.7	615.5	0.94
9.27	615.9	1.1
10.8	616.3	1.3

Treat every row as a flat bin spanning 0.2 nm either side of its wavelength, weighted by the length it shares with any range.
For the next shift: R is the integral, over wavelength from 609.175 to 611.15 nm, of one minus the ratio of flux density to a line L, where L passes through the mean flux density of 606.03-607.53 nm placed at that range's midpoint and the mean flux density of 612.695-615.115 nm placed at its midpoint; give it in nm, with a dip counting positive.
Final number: 0.254 nm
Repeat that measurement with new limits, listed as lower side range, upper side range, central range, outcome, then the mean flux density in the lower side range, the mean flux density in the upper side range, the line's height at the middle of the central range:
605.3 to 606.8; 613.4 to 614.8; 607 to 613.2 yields 0.39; 12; 12.1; 12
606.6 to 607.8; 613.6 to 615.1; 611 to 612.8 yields 0.31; 12.4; 12.1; 12.2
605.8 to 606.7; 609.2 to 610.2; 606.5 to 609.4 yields -0.12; 12.8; 11.1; 11.9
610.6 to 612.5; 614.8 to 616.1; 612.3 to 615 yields -0.21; 10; 11.2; 10.7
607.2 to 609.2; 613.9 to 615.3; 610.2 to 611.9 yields 0.27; 12.6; 12.1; 12.4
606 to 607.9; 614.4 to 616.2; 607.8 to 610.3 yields 0.09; 12.8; 11.3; 12.4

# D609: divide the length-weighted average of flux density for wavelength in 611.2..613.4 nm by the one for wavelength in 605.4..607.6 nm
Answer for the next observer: 0.85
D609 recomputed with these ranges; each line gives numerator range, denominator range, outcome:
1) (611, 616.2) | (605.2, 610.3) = 0.92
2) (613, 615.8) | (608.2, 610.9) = 1.03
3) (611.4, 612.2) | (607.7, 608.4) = 0.77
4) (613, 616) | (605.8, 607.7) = 0.92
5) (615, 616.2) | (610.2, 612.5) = 1.10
